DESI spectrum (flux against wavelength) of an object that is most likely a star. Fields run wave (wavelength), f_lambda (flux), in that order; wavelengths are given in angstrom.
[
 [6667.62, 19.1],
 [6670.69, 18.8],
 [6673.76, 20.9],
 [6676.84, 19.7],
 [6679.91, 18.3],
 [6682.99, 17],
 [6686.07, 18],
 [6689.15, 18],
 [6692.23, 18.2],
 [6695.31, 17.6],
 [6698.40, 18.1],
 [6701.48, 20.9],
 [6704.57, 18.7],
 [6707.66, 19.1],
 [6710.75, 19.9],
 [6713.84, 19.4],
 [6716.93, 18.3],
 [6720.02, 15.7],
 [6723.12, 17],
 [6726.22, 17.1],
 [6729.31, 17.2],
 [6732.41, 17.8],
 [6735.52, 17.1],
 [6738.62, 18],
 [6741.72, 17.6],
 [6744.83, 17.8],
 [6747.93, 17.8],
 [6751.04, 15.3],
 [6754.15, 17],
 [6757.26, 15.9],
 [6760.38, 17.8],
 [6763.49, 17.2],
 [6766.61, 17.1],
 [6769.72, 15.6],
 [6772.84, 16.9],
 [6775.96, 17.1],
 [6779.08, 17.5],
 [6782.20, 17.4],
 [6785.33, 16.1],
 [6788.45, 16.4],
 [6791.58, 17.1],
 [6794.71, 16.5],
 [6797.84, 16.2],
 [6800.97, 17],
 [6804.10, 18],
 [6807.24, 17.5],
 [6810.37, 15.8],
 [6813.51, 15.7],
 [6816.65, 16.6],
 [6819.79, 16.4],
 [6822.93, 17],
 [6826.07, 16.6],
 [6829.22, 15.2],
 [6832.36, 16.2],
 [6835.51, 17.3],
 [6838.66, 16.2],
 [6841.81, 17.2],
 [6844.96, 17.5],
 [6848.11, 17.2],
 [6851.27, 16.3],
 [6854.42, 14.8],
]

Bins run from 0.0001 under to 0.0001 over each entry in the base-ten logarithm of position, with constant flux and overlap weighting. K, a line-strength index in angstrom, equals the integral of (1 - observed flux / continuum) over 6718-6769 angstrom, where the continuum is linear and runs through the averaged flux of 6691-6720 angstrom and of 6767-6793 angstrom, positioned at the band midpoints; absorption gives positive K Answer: 1.91 angstrom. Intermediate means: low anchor 18.8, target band 17.1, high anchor 16.8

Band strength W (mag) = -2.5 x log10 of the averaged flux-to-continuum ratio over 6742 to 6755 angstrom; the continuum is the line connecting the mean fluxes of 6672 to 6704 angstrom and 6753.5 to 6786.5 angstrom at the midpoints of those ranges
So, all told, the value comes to 0.02 mag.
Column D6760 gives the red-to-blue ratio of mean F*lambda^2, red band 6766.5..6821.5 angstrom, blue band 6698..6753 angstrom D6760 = 1.0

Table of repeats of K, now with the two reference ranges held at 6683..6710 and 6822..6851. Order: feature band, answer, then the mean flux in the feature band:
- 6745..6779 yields 1.6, 16.8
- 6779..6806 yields 0.6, 16.9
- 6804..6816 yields 0.3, 16.6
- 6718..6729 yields 0.9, 16.7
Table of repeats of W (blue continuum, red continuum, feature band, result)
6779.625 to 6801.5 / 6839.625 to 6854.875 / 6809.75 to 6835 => 0.03 mag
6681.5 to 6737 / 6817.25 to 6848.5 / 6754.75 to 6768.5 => 0.03 mag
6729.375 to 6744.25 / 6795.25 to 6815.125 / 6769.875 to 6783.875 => 0.00 mag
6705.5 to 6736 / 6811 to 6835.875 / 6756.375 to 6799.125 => 0.01 mag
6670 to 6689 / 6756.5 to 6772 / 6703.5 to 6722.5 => -0.03 mag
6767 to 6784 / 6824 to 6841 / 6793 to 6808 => -0.02 mag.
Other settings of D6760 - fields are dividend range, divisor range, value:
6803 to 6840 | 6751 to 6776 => 1.01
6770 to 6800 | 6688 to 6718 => 0.91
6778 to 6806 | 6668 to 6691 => 0.94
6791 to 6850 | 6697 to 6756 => 0.96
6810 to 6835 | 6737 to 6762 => 0.97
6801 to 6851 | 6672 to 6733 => 0.94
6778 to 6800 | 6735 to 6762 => 0.99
